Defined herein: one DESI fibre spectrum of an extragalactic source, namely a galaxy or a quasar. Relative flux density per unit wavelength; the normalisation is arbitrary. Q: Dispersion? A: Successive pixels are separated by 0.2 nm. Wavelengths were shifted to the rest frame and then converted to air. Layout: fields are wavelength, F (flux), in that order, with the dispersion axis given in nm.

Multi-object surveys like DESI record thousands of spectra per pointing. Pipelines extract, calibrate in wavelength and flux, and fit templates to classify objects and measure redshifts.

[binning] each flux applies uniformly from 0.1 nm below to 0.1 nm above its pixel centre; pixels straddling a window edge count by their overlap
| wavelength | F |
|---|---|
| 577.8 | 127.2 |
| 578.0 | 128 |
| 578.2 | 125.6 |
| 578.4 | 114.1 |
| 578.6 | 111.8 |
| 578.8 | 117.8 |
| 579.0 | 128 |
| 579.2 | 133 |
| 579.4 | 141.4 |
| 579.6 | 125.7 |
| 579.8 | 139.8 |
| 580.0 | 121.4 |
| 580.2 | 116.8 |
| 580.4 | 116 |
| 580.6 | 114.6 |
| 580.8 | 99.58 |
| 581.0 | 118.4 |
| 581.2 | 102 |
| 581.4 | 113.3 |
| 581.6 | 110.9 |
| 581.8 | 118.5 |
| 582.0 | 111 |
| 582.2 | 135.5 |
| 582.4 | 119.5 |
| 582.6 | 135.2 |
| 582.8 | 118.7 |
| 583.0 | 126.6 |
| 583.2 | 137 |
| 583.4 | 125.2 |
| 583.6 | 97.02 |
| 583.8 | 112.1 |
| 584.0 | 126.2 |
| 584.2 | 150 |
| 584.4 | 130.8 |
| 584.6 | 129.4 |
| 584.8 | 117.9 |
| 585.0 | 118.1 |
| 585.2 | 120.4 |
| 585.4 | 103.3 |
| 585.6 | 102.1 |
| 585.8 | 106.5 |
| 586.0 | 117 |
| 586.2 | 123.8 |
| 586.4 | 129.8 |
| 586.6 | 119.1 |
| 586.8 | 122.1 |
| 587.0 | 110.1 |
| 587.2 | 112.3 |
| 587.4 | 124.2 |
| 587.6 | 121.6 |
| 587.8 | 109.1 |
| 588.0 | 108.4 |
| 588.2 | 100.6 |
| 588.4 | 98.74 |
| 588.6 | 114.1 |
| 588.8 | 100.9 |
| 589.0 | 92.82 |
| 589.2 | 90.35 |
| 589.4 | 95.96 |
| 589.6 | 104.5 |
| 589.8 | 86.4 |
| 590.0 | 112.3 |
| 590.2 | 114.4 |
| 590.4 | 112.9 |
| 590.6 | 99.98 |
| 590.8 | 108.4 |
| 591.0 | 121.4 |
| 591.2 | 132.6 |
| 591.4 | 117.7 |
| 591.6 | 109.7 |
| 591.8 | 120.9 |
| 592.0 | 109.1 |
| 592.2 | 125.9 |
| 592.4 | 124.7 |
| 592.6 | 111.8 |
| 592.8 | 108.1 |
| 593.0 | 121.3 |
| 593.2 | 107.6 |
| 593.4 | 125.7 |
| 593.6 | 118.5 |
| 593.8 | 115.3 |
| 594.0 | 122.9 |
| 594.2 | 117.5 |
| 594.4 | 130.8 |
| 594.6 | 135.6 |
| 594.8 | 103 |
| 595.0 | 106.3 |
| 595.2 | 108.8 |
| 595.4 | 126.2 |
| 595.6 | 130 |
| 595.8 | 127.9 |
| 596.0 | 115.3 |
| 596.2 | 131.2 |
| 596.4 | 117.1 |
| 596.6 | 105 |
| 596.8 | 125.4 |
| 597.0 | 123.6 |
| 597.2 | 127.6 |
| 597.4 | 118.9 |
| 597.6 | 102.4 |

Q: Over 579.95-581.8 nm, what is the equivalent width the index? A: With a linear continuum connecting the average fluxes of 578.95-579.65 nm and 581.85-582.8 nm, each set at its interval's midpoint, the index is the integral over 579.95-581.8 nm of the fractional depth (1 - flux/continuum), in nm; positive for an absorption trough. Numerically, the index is 0.23 nm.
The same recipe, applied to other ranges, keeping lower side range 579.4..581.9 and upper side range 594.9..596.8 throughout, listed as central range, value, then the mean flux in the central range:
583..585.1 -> -0.12 nm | 124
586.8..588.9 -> 0.13 nm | 111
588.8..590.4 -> 0.24 nm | 100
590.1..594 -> 0.08 nm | 116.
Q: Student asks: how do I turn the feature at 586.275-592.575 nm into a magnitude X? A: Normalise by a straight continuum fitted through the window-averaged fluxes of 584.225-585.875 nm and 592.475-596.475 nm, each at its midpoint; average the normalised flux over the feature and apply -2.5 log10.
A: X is 0.07 mag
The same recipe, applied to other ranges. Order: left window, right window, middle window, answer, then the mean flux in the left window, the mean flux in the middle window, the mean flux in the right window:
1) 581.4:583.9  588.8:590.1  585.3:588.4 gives -0.074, 120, 114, 97.4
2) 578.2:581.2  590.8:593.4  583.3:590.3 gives 0.058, 121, 113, 118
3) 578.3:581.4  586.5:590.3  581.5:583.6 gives -0.061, 120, 123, 107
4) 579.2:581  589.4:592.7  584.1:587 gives -0.025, 122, 120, 113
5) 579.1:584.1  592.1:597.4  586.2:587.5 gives 0.003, 121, 120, 120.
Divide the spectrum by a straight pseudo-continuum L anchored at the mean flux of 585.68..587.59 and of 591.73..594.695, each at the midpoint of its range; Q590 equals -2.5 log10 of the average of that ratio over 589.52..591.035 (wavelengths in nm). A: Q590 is 0.12 mag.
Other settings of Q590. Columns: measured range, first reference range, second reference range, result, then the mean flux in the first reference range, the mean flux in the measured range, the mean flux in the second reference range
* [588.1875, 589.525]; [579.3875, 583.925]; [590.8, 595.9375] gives 0.20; 119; 99.1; 119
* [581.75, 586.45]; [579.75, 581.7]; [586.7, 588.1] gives -0.06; 115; 121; 115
